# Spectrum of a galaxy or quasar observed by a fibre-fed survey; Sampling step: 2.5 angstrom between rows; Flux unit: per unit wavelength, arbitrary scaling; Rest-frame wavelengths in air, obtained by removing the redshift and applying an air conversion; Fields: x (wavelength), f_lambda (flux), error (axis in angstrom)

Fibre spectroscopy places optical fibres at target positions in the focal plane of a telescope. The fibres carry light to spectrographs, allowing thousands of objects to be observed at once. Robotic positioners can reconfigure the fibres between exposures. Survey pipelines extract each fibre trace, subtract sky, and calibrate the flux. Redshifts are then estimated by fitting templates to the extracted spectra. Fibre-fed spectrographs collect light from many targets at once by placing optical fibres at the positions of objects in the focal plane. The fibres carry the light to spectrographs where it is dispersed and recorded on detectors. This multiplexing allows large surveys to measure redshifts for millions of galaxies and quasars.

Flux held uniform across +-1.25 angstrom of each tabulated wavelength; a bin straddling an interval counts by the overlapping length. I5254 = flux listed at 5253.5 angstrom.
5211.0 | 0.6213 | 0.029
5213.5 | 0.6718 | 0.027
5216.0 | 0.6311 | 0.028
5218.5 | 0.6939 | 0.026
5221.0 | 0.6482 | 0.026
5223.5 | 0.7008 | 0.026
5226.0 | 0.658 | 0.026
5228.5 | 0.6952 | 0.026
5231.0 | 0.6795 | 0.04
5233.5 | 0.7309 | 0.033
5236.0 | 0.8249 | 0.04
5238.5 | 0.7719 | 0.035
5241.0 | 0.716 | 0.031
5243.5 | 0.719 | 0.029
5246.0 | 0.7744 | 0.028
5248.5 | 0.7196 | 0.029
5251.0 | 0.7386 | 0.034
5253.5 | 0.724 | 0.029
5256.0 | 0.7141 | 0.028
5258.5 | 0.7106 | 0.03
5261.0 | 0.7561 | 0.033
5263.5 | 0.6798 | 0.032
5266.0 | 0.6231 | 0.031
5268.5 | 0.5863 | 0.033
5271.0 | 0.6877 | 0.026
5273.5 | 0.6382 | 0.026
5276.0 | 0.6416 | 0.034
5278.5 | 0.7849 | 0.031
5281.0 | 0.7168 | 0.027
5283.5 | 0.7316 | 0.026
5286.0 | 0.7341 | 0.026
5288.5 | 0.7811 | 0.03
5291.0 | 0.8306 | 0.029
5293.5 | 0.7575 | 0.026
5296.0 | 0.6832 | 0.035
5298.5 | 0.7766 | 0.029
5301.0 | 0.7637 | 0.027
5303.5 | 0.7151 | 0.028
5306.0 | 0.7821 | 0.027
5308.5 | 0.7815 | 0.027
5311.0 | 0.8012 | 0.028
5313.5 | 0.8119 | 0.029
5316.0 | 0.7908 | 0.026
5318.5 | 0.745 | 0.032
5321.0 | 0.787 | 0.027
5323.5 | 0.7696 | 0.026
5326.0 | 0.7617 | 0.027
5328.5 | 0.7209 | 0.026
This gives 0.724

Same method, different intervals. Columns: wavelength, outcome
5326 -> 0.7617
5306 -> 0.7821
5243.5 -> 0.719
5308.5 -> 0.7815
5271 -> 0.6877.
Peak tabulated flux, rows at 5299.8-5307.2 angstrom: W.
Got 0.7821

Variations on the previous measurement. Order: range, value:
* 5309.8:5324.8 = 0.8119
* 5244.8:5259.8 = 0.7744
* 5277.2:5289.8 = 0.7849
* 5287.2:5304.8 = 0.8306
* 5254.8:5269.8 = 0.7561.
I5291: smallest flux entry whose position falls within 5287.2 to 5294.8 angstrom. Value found 0.7575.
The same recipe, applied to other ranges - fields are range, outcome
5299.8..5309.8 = 0.7151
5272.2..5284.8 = 0.6382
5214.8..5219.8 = 0.6311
